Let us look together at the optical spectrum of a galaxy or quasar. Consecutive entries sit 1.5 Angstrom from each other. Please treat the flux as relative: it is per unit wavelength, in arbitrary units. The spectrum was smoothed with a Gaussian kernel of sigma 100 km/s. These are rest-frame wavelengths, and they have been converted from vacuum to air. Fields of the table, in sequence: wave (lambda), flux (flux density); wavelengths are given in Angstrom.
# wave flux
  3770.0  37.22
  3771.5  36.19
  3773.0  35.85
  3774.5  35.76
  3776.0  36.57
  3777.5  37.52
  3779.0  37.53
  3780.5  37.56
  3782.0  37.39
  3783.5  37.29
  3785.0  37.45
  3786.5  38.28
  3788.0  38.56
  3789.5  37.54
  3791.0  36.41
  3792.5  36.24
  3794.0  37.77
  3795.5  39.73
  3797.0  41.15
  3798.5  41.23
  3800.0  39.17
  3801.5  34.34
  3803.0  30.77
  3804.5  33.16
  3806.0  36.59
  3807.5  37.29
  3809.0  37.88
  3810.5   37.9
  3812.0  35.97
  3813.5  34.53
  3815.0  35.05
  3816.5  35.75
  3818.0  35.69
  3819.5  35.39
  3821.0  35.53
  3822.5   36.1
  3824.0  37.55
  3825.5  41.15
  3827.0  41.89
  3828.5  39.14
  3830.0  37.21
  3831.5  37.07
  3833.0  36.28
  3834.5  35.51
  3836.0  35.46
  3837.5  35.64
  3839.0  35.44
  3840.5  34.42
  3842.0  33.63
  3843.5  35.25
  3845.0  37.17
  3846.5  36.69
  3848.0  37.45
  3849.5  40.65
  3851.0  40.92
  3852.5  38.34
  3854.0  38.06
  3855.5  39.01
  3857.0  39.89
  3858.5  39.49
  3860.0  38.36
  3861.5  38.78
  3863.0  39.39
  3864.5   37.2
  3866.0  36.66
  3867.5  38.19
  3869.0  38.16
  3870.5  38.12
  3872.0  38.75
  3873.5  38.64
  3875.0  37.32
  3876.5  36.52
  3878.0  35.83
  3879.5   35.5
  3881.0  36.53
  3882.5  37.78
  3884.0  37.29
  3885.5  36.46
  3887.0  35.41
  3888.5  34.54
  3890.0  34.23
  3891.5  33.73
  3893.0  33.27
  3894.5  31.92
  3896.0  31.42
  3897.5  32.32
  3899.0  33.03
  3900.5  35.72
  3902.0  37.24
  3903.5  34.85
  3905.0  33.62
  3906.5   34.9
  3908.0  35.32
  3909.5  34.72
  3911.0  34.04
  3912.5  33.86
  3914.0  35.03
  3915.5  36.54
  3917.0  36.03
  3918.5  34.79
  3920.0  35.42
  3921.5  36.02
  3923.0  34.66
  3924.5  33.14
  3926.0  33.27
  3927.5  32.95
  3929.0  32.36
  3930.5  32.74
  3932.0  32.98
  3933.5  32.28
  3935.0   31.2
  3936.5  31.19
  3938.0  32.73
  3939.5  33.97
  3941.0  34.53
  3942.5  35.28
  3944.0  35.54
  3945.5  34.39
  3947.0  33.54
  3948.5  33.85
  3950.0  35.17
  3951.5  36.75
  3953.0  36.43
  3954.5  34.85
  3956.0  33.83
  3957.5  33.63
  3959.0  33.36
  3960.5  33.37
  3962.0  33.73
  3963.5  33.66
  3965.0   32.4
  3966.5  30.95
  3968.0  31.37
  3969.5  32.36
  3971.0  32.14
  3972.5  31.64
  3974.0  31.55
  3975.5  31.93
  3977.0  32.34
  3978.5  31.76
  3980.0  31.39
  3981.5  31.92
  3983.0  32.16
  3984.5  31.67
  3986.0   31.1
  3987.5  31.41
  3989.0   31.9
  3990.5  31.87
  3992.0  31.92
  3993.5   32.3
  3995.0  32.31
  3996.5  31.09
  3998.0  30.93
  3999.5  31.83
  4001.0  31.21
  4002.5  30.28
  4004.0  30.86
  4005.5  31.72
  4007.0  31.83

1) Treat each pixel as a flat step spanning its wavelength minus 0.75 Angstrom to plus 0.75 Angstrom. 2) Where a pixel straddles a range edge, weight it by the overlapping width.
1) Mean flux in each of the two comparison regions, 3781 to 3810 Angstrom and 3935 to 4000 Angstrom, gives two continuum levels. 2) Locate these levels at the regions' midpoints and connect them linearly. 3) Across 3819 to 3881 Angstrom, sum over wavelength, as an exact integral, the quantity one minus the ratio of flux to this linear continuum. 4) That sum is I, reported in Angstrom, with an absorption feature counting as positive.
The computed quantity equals -2.8 Angstrom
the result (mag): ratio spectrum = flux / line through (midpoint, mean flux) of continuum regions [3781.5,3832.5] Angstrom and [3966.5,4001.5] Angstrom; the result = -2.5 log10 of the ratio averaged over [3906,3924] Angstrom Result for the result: -0.04 mag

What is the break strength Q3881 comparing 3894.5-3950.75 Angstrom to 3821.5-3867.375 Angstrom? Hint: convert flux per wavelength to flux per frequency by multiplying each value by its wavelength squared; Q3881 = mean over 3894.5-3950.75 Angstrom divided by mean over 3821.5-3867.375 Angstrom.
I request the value 0.94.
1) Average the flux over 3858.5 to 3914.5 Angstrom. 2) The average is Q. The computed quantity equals 35.9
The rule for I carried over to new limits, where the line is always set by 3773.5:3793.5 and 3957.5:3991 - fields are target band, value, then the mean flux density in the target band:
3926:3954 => -0.6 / 33.8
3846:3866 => -2.0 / 38.7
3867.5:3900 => -1.0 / 35.6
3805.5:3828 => -0.4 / 37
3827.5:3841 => -0.2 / 36.4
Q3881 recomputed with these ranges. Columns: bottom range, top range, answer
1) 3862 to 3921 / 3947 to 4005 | 0.95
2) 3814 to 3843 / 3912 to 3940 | 0.97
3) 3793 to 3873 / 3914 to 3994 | 0.95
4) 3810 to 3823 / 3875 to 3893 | 1.04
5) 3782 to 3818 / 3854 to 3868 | 1.08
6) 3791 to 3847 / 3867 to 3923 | 1.01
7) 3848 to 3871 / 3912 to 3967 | 0.91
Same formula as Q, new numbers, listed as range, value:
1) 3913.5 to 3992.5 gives 33.3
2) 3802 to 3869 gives 37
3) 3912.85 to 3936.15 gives 33.9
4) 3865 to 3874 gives 38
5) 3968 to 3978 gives 31.9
